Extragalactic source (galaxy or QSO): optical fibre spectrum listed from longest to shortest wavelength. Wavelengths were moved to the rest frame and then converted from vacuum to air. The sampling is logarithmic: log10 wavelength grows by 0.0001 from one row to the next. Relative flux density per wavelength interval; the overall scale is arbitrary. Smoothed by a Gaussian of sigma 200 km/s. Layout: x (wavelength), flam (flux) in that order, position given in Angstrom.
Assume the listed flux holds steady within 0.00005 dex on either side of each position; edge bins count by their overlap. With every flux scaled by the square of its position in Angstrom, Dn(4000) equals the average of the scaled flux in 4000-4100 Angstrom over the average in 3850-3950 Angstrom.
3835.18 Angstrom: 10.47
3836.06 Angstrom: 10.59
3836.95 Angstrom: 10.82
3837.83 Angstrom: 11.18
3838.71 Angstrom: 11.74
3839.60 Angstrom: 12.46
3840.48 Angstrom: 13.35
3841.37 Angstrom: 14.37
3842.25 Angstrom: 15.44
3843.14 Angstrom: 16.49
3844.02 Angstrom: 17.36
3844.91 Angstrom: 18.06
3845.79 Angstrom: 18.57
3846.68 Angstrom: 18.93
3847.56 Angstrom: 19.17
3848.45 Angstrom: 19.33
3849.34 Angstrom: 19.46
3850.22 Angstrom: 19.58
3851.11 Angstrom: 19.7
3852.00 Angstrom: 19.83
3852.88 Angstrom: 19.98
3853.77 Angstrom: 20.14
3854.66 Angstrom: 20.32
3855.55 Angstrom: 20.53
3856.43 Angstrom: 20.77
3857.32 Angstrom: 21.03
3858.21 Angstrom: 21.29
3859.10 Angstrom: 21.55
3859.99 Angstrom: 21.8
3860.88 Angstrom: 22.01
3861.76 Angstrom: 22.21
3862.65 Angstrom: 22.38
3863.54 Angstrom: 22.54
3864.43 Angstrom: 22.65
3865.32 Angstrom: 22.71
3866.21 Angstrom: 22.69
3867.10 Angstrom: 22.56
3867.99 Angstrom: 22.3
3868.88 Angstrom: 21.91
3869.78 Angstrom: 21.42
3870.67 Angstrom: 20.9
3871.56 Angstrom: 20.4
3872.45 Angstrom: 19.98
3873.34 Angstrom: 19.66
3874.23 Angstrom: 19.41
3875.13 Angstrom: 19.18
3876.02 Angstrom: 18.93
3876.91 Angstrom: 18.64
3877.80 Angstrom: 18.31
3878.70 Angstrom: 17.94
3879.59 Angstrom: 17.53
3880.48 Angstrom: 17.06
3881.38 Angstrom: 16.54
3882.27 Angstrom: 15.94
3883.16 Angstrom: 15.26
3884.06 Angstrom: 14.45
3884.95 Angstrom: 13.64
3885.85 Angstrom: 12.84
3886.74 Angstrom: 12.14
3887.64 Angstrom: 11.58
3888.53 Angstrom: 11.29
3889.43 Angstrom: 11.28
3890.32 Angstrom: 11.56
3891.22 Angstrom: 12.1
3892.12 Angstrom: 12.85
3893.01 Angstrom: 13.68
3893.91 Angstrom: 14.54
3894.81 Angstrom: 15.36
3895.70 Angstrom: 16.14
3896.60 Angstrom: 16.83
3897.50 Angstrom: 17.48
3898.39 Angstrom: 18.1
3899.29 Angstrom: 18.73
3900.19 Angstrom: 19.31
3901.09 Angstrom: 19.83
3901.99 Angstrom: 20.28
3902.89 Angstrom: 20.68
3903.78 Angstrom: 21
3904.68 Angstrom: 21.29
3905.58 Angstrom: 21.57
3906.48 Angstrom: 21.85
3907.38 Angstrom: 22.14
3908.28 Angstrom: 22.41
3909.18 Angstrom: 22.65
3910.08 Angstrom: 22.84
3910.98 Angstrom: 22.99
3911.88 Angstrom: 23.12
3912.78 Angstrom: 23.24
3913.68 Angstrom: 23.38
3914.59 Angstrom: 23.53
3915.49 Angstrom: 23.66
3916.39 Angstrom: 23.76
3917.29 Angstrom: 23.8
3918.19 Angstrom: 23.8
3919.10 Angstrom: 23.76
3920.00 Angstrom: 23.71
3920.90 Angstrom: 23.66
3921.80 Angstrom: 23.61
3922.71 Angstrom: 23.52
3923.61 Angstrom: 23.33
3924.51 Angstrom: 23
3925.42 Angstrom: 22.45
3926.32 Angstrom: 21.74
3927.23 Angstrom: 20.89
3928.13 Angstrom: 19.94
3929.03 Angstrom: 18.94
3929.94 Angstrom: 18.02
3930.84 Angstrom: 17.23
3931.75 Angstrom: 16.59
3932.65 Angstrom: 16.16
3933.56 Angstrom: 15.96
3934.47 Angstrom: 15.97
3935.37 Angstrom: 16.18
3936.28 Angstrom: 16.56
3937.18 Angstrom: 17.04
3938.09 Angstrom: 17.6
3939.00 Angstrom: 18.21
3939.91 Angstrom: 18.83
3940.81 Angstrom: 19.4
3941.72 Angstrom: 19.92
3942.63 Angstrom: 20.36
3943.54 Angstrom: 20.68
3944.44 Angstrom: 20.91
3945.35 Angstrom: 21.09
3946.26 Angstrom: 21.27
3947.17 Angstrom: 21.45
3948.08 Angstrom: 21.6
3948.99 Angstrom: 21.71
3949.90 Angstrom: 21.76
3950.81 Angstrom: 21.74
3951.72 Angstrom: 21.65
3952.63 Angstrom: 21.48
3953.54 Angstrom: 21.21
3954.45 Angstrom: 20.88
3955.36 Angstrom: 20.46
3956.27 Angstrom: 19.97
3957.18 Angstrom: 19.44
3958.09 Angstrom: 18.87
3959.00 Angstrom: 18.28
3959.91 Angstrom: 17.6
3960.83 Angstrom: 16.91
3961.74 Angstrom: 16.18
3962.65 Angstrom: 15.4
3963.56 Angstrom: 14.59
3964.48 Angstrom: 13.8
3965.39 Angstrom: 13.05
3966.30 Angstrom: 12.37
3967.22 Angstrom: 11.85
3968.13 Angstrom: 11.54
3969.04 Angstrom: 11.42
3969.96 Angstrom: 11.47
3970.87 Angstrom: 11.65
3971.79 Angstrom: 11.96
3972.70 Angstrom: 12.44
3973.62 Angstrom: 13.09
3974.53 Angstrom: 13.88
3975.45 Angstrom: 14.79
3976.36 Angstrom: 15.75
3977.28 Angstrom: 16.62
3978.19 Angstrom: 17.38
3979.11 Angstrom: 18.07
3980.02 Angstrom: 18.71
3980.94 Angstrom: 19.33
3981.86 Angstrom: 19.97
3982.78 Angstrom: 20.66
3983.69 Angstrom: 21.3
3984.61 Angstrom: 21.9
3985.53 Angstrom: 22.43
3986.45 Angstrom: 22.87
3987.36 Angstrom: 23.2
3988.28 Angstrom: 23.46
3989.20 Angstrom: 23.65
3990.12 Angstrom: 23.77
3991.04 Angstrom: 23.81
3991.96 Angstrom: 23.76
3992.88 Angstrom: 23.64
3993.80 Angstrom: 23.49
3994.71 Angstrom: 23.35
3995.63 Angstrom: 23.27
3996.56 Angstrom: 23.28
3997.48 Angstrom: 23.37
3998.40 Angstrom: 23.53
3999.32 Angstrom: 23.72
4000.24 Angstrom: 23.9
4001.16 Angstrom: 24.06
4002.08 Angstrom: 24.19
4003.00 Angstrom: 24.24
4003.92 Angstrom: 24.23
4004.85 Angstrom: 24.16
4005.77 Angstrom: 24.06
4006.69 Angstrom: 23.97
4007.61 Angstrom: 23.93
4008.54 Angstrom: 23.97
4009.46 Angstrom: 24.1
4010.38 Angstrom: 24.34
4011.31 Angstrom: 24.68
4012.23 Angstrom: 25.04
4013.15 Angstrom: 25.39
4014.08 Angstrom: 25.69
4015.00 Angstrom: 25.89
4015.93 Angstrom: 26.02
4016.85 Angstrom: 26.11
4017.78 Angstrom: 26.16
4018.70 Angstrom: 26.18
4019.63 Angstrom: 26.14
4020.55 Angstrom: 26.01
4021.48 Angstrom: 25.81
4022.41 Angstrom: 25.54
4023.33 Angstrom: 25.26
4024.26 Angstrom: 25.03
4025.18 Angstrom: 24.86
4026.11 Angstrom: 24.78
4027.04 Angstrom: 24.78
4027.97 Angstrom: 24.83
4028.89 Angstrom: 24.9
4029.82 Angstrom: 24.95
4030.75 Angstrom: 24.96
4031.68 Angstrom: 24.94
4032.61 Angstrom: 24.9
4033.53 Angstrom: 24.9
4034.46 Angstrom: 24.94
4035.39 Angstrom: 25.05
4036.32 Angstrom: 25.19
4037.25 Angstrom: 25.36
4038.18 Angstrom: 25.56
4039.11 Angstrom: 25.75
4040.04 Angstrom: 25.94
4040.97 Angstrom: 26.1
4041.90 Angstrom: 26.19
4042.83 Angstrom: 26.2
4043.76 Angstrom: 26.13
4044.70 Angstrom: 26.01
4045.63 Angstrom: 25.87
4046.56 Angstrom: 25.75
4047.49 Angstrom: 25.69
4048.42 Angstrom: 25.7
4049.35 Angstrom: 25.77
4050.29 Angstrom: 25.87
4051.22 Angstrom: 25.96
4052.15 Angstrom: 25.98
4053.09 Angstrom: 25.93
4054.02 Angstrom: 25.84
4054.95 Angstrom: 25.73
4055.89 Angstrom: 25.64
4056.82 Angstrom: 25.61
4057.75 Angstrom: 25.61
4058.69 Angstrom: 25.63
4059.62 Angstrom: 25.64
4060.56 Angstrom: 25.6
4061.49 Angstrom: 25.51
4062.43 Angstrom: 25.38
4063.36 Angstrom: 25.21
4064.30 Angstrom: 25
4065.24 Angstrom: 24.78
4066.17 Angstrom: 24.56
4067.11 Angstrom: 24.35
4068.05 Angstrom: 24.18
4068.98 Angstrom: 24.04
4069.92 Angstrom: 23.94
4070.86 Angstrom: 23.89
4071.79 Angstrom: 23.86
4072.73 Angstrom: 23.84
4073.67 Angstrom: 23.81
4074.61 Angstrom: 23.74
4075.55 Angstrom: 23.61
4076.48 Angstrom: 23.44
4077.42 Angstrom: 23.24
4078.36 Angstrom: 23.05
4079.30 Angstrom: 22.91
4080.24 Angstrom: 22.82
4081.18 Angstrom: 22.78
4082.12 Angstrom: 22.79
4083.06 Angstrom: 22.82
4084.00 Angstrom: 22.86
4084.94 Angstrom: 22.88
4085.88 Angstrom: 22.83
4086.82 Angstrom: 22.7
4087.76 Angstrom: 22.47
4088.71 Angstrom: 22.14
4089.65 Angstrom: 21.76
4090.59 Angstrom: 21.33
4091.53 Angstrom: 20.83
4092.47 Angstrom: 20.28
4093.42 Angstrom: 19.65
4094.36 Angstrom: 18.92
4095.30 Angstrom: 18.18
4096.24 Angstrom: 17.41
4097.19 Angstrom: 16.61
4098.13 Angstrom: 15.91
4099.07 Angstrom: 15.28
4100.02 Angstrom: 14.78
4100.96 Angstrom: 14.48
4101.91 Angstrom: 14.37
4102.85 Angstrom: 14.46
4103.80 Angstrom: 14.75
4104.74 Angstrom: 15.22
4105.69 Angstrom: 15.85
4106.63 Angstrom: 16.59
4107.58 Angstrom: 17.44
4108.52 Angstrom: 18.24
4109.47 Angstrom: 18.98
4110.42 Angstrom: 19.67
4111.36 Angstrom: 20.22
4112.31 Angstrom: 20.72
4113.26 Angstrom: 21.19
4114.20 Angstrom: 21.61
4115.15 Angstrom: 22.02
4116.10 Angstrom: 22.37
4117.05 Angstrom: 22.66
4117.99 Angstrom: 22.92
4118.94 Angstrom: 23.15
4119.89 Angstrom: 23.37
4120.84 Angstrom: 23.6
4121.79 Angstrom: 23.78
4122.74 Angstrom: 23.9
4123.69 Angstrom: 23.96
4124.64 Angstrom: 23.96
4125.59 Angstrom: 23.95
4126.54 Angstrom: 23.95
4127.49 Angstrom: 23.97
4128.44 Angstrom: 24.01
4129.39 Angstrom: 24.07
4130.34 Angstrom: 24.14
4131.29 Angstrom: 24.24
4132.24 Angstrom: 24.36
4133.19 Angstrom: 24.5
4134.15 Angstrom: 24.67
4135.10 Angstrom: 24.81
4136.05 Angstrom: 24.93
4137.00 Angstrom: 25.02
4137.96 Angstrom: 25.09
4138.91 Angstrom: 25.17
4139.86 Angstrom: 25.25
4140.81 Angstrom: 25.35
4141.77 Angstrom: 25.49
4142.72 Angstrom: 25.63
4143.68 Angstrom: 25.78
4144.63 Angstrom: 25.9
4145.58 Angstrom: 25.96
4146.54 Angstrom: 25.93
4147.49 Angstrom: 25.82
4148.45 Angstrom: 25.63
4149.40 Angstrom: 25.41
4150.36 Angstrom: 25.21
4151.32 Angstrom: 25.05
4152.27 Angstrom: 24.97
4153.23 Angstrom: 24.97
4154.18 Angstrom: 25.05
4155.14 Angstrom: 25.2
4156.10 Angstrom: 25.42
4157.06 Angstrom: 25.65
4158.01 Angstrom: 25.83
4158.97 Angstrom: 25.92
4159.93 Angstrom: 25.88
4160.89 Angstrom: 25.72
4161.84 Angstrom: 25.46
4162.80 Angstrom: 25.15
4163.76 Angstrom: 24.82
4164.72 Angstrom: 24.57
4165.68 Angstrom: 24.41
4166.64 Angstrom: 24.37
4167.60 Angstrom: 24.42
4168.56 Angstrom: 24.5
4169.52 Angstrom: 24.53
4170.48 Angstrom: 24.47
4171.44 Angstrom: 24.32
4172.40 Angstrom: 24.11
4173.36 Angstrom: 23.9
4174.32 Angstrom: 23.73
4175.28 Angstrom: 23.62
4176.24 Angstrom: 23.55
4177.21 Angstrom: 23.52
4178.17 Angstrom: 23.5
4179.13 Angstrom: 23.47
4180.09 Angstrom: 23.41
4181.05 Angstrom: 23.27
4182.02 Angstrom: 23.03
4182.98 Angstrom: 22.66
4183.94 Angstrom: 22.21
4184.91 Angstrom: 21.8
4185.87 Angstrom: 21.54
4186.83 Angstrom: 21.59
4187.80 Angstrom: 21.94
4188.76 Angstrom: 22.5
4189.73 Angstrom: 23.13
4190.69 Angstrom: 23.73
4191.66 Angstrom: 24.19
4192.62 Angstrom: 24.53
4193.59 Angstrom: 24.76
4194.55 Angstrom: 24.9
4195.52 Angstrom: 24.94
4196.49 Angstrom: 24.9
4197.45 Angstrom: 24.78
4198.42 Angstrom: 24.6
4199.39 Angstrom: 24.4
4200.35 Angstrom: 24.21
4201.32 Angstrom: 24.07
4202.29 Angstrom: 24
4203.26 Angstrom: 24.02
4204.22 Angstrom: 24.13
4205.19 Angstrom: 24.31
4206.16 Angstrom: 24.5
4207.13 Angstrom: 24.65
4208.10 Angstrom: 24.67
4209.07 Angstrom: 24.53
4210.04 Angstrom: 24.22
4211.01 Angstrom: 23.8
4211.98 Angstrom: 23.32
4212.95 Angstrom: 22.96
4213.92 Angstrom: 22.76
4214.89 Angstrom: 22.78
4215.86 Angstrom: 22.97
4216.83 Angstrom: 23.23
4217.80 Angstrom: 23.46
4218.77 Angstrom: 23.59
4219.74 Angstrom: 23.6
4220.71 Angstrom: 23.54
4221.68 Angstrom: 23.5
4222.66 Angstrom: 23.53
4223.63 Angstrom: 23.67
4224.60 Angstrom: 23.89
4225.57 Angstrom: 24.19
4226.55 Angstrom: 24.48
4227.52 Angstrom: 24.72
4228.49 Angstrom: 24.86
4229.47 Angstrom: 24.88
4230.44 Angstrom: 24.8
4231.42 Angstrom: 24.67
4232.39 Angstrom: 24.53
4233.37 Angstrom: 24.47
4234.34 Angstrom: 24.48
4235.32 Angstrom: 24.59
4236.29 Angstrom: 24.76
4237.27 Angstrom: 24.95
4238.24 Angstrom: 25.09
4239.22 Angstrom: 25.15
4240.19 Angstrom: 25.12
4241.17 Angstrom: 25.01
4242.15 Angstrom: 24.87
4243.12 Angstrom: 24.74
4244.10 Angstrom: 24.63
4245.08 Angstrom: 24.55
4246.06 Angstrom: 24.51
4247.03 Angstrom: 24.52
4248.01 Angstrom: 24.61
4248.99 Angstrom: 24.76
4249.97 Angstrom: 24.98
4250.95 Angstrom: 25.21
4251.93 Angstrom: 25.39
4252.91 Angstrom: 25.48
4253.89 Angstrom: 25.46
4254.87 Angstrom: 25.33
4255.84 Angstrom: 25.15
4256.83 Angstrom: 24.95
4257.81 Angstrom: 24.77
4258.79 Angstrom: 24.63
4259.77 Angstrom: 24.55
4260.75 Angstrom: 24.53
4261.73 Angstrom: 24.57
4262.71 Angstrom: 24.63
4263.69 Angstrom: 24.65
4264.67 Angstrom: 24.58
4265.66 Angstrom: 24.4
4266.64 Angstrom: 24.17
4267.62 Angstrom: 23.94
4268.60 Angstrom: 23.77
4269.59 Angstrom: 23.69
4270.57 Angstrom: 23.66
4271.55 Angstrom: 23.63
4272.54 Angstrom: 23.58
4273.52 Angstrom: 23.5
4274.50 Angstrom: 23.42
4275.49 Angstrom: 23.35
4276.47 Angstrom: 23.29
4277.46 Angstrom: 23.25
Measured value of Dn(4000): 1.3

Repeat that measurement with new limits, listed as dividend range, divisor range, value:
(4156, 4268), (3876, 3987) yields 1.51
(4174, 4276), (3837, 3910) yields 1.57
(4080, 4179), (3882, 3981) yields 1.37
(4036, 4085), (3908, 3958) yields 1.27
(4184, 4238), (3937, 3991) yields 1.47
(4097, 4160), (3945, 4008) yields 1.24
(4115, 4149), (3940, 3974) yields 1.52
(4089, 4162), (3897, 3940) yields 1.20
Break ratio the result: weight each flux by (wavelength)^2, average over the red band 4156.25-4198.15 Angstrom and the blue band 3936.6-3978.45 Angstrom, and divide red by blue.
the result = 1.5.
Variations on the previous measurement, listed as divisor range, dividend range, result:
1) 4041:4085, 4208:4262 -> 1.07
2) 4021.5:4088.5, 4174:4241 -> 1.04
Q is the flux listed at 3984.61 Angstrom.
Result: 21.9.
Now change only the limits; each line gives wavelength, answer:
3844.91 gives 18.06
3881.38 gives 16.54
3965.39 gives 13.05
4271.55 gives 23.63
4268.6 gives 23.77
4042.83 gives 26.2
